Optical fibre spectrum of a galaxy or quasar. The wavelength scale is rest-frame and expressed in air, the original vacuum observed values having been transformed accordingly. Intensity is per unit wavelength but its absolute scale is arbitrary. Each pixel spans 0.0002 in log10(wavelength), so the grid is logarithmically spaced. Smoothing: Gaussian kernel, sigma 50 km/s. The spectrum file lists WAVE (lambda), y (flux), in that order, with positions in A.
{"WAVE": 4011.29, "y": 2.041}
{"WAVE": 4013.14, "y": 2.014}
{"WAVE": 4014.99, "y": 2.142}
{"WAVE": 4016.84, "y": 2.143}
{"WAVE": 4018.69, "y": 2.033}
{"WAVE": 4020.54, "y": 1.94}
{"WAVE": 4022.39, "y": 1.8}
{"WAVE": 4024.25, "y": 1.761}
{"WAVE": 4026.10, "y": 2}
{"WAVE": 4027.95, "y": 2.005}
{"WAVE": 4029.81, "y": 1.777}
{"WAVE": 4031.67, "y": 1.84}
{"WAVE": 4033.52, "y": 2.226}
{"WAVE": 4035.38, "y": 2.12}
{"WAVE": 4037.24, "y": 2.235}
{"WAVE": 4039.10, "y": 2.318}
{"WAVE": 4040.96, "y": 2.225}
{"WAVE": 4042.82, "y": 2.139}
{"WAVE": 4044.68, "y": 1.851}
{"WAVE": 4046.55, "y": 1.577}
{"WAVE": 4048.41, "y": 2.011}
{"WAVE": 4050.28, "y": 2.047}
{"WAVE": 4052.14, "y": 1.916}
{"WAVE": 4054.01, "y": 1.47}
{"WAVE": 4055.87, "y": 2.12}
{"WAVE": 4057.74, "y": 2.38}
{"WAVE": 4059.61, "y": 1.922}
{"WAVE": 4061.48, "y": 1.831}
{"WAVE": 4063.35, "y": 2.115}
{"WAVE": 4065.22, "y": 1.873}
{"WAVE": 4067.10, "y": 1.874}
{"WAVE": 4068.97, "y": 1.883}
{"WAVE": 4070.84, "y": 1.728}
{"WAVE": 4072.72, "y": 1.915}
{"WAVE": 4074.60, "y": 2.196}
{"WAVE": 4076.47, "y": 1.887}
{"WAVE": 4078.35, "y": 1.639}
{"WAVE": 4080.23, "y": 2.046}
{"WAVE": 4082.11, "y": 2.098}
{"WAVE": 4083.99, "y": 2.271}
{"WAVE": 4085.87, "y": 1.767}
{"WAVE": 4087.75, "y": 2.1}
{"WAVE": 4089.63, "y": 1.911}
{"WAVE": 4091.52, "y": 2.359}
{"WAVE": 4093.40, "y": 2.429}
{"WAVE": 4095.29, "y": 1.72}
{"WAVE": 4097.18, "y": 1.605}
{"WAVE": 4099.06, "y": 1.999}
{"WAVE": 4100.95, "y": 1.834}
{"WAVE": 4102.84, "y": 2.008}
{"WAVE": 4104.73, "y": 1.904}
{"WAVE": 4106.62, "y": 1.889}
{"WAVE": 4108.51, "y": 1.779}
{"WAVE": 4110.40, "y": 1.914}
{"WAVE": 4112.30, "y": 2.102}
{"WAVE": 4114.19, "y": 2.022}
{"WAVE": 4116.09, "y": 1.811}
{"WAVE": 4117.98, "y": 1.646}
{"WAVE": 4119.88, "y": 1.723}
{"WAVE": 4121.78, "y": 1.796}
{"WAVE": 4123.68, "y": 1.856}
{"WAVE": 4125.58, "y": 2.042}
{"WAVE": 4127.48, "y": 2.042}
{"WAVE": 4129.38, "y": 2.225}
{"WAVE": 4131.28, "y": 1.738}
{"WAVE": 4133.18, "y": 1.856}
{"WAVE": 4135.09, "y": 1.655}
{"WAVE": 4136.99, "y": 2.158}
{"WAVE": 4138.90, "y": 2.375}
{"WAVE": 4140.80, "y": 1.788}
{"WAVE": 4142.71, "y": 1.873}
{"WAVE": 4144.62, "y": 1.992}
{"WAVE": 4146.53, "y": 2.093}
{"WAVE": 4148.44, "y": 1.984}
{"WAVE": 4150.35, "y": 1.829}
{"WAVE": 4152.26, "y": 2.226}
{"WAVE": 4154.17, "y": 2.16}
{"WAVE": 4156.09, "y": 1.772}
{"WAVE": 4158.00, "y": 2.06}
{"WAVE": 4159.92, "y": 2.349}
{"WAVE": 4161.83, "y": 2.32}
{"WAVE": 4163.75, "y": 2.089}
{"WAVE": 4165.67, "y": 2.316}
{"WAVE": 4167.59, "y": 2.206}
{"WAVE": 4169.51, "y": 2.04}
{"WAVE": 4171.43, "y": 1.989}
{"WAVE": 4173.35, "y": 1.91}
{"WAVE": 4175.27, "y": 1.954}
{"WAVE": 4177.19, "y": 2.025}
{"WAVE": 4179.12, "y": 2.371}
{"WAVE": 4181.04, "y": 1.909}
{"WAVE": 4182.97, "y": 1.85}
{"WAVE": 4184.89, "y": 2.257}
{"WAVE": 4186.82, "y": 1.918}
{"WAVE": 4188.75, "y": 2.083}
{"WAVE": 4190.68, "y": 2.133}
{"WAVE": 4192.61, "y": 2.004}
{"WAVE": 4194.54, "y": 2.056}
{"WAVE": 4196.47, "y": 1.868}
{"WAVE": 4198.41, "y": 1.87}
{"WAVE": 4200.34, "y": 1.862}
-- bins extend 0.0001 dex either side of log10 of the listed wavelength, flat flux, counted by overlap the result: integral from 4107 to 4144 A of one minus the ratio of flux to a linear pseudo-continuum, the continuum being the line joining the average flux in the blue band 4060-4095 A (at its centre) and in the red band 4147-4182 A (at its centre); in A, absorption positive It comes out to 2.3 A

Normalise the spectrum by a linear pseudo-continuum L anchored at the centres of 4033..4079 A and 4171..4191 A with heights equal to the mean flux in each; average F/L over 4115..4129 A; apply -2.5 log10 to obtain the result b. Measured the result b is 0.08 mag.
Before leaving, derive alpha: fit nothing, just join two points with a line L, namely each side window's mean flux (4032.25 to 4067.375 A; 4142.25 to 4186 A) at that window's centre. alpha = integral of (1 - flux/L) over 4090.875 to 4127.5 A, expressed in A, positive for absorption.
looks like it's 2.3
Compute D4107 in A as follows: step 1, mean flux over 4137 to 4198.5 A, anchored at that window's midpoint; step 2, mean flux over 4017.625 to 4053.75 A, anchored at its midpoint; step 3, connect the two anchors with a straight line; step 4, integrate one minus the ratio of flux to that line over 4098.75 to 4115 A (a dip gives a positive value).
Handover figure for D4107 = 0.69 A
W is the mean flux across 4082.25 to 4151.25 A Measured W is 1.95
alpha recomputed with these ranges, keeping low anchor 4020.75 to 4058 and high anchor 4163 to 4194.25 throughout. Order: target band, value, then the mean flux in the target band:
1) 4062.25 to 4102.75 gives 0.9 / 1.96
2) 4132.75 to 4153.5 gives 0.6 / 1.99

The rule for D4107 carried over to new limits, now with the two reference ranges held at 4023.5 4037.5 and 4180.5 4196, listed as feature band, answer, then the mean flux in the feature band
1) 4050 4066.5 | 0.3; 1.96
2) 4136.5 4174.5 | -1.1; 2.07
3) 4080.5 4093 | -0.6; 2.1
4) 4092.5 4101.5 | 0.4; 1.92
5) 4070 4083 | 0.4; 1.93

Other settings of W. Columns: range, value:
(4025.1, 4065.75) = 2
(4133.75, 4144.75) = 1.97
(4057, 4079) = 1.94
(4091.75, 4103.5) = 1.96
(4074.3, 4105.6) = 1.98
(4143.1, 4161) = 2.05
